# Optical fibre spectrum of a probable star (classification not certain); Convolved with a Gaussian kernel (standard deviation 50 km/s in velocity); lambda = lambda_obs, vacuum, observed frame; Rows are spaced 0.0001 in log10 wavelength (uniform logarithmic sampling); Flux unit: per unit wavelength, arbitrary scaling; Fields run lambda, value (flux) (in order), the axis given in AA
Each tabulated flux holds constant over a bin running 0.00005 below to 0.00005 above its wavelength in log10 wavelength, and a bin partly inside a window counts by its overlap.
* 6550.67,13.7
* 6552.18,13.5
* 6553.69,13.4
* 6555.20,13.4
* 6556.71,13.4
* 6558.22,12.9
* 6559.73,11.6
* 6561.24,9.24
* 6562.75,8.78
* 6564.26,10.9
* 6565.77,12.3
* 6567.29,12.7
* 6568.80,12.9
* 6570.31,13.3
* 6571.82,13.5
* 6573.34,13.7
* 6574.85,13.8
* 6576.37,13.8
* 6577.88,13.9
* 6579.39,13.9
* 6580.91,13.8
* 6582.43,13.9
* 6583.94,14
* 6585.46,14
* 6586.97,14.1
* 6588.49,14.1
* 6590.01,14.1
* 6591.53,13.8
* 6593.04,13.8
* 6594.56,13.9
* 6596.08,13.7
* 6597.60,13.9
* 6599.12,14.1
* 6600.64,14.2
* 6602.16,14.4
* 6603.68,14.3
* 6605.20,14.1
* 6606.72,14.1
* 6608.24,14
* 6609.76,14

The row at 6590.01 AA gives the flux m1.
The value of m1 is 14.1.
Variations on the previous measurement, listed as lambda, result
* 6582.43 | 13.9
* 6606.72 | 14.1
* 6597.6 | 13.9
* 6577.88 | 13.9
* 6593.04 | 13.8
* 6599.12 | 14.1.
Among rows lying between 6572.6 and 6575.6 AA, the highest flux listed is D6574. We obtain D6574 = 13.8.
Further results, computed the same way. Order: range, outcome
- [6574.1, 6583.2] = 13.9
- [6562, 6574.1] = 13.7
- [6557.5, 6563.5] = 12.9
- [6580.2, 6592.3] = 14.1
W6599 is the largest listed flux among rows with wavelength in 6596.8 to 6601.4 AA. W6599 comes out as 14.2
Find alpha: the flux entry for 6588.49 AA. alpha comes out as 14.1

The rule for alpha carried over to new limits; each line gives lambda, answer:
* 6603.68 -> 14.3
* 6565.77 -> 12.3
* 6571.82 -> 13.5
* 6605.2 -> 14.1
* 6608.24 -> 14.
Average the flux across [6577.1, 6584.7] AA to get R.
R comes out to 13.9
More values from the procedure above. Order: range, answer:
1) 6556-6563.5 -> 11.2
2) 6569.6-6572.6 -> 13.4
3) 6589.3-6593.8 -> 13.9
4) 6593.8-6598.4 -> 13.8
